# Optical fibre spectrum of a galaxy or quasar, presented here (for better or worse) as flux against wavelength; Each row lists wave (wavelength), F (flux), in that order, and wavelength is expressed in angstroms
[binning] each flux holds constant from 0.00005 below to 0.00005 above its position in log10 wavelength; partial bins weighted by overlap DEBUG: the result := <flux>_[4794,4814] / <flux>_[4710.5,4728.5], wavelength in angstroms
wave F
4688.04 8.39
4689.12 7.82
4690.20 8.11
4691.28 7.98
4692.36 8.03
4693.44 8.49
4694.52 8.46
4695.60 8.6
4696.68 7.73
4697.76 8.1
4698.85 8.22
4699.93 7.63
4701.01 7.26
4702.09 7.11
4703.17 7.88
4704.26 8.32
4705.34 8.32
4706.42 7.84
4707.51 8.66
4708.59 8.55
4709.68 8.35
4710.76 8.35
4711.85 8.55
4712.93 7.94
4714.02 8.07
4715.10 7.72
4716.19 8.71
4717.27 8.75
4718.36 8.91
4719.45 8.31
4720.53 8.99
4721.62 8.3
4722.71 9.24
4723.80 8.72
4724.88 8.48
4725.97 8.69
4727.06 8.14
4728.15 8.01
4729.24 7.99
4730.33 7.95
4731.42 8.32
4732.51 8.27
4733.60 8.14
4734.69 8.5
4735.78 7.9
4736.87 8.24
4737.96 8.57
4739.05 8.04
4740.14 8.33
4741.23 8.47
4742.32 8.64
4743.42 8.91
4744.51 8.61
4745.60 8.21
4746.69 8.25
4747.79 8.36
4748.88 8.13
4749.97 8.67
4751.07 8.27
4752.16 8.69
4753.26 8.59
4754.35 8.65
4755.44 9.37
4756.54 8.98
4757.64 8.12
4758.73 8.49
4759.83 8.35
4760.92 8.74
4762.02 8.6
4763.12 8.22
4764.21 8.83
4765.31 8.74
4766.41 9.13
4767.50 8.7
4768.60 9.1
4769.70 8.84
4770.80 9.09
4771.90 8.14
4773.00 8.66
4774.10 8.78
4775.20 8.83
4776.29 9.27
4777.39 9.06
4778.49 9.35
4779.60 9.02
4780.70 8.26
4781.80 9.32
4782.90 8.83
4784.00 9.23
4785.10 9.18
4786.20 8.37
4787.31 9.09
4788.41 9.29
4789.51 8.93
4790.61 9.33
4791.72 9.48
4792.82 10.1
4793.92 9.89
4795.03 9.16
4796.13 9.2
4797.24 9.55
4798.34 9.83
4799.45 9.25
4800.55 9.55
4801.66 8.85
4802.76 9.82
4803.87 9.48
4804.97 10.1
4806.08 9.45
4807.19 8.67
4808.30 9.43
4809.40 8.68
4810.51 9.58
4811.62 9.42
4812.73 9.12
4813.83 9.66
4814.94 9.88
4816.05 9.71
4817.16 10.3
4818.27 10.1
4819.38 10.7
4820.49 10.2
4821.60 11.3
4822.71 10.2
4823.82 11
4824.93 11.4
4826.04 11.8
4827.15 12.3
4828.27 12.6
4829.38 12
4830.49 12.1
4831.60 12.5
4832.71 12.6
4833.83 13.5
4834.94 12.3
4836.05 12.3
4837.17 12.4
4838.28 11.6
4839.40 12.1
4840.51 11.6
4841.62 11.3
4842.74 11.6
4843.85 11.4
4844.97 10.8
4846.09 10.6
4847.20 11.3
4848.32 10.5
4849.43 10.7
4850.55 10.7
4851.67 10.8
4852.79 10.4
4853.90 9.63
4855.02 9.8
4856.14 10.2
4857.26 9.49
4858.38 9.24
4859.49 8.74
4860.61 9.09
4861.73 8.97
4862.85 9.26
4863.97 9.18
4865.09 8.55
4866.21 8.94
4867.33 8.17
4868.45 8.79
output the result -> 1.11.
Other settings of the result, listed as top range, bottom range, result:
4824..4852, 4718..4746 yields 1.39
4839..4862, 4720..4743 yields 1.25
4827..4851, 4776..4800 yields 1.27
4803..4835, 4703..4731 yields 1.27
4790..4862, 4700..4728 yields 1.26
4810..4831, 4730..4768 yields 1.26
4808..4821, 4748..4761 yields 1.14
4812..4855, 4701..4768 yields 1.33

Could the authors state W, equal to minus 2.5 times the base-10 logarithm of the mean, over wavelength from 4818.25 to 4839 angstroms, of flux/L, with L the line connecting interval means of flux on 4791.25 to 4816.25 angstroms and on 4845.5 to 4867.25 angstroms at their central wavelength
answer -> -0.22 mag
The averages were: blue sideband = 9.47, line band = 11.8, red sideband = 9.76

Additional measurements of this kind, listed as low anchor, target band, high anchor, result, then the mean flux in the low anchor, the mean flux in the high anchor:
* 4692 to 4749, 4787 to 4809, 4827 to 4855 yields 0.10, 8.29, 11.5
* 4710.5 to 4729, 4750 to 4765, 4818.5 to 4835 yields 0.12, 8.46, 11.7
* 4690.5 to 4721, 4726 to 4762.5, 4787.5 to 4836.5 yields 0.07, 8.21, 10.3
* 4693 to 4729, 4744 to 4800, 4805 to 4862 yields 0.07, 8.28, 10.7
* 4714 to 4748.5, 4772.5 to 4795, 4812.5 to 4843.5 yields 0.10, 8.4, 11.4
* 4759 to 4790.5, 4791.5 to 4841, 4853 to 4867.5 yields -0.17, 8.86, 9.23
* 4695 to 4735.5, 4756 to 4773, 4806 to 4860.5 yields 0.08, 8.26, 10.8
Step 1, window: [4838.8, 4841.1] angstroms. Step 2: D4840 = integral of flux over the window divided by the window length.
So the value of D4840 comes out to 11.9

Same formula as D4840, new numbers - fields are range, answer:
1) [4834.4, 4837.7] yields 12.3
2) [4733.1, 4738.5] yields 8.27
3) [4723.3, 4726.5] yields 8.64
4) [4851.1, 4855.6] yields 10.2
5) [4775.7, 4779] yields 9.25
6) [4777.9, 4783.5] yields 8.95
